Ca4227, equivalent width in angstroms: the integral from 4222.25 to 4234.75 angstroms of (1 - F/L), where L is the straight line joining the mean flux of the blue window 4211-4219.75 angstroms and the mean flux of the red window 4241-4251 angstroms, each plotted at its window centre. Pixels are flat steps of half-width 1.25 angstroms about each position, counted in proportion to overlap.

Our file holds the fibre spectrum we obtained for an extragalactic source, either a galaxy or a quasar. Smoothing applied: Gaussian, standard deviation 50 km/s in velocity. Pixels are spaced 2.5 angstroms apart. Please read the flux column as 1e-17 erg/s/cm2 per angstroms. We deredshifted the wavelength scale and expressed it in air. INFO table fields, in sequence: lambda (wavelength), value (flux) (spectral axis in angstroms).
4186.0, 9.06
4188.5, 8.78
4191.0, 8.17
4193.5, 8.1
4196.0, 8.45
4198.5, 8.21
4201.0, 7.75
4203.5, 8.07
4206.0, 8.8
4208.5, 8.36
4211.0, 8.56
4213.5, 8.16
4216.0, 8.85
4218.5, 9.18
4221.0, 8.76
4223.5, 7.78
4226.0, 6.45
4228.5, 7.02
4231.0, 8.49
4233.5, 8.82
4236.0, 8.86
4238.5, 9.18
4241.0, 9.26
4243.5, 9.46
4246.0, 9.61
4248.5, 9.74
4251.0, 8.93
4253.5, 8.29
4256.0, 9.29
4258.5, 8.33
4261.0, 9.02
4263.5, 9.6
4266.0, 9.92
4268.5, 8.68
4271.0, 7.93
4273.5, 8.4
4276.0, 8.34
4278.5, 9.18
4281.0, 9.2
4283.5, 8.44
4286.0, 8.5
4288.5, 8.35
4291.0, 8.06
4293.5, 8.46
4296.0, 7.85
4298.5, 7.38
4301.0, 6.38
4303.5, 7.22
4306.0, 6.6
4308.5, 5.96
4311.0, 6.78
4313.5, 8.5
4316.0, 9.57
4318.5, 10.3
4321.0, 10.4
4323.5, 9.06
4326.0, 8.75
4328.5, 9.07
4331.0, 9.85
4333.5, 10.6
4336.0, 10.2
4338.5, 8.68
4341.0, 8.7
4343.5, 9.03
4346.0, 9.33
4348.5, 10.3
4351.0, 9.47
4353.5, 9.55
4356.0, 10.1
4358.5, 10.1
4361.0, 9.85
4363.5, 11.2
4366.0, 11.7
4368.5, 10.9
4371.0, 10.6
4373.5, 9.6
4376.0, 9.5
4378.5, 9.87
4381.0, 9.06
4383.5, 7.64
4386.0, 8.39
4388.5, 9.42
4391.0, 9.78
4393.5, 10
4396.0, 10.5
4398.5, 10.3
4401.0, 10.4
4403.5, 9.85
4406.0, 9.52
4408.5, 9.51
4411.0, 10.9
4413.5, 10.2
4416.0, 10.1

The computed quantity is 1.8 angstroms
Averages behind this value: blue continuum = 8.71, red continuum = 9.48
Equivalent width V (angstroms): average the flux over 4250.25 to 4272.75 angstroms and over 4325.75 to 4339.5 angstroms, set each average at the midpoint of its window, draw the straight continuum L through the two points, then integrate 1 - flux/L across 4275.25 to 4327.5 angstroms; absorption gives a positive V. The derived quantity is 5.8 angstroms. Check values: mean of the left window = 8.88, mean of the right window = 9.6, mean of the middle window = 8.25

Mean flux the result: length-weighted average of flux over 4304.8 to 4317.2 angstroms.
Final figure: 7.48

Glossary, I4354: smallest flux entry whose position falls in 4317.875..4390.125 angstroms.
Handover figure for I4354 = 7.64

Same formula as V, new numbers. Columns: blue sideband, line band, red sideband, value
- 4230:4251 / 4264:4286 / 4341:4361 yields 1.3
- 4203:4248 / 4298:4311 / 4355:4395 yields 3.6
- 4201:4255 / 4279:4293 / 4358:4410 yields 0.8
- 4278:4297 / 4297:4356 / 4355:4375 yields 4.5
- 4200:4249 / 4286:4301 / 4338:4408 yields 2.0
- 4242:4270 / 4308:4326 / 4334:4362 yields 1.3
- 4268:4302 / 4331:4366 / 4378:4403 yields -3.2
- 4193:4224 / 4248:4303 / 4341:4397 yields 2.8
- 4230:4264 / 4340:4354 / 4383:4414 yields 0.2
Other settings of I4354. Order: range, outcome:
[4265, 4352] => 5.96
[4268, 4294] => 7.93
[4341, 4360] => 8.7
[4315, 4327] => 8.75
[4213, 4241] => 6.45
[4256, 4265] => 8.33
